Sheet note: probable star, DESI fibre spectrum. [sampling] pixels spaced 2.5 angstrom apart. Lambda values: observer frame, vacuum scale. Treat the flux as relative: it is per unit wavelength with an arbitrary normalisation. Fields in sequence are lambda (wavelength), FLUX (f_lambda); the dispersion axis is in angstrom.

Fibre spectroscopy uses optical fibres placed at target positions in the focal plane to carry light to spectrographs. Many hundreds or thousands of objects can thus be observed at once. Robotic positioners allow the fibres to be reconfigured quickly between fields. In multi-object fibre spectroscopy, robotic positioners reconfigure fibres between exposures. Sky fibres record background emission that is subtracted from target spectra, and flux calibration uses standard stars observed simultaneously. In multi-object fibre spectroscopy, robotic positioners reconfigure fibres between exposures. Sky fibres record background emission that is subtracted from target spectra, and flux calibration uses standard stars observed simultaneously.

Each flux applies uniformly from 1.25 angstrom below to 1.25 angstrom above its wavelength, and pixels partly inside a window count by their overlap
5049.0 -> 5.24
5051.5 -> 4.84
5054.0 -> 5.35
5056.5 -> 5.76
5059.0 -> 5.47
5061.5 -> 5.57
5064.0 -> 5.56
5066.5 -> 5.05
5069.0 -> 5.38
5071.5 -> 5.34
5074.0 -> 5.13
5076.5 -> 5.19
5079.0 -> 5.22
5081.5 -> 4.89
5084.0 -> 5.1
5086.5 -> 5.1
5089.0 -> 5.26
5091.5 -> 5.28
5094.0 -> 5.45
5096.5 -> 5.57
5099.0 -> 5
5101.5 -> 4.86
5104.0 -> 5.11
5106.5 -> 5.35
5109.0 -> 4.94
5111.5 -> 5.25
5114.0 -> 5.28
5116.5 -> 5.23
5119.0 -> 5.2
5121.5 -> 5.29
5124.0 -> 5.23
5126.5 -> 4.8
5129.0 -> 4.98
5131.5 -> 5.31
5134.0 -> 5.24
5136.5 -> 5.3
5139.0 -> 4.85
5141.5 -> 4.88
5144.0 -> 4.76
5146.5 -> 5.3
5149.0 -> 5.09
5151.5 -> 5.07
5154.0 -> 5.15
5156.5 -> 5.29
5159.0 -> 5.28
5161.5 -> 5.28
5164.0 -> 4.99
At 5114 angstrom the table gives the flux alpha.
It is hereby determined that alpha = 5.28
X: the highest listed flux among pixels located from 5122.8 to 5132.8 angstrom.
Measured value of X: 5.31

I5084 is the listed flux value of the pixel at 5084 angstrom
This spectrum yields 5.1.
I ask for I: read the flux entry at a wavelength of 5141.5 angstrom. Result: 4.88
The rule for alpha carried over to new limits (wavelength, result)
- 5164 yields 4.99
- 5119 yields 5.2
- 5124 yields 5.23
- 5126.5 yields 4.8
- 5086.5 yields 5.1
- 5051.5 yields 4.84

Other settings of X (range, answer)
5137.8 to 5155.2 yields 5.3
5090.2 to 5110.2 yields 5.57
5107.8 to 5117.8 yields 5.28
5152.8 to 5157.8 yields 5.29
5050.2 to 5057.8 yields 5.76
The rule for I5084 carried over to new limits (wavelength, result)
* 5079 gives 5.22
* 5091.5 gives 5.28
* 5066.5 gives 5.05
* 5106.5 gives 5.35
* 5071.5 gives 5.34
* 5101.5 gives 4.86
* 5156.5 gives 5.29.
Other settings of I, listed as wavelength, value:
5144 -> 4.76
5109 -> 4.94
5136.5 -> 5.3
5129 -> 4.98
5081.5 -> 4.89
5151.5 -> 5.07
